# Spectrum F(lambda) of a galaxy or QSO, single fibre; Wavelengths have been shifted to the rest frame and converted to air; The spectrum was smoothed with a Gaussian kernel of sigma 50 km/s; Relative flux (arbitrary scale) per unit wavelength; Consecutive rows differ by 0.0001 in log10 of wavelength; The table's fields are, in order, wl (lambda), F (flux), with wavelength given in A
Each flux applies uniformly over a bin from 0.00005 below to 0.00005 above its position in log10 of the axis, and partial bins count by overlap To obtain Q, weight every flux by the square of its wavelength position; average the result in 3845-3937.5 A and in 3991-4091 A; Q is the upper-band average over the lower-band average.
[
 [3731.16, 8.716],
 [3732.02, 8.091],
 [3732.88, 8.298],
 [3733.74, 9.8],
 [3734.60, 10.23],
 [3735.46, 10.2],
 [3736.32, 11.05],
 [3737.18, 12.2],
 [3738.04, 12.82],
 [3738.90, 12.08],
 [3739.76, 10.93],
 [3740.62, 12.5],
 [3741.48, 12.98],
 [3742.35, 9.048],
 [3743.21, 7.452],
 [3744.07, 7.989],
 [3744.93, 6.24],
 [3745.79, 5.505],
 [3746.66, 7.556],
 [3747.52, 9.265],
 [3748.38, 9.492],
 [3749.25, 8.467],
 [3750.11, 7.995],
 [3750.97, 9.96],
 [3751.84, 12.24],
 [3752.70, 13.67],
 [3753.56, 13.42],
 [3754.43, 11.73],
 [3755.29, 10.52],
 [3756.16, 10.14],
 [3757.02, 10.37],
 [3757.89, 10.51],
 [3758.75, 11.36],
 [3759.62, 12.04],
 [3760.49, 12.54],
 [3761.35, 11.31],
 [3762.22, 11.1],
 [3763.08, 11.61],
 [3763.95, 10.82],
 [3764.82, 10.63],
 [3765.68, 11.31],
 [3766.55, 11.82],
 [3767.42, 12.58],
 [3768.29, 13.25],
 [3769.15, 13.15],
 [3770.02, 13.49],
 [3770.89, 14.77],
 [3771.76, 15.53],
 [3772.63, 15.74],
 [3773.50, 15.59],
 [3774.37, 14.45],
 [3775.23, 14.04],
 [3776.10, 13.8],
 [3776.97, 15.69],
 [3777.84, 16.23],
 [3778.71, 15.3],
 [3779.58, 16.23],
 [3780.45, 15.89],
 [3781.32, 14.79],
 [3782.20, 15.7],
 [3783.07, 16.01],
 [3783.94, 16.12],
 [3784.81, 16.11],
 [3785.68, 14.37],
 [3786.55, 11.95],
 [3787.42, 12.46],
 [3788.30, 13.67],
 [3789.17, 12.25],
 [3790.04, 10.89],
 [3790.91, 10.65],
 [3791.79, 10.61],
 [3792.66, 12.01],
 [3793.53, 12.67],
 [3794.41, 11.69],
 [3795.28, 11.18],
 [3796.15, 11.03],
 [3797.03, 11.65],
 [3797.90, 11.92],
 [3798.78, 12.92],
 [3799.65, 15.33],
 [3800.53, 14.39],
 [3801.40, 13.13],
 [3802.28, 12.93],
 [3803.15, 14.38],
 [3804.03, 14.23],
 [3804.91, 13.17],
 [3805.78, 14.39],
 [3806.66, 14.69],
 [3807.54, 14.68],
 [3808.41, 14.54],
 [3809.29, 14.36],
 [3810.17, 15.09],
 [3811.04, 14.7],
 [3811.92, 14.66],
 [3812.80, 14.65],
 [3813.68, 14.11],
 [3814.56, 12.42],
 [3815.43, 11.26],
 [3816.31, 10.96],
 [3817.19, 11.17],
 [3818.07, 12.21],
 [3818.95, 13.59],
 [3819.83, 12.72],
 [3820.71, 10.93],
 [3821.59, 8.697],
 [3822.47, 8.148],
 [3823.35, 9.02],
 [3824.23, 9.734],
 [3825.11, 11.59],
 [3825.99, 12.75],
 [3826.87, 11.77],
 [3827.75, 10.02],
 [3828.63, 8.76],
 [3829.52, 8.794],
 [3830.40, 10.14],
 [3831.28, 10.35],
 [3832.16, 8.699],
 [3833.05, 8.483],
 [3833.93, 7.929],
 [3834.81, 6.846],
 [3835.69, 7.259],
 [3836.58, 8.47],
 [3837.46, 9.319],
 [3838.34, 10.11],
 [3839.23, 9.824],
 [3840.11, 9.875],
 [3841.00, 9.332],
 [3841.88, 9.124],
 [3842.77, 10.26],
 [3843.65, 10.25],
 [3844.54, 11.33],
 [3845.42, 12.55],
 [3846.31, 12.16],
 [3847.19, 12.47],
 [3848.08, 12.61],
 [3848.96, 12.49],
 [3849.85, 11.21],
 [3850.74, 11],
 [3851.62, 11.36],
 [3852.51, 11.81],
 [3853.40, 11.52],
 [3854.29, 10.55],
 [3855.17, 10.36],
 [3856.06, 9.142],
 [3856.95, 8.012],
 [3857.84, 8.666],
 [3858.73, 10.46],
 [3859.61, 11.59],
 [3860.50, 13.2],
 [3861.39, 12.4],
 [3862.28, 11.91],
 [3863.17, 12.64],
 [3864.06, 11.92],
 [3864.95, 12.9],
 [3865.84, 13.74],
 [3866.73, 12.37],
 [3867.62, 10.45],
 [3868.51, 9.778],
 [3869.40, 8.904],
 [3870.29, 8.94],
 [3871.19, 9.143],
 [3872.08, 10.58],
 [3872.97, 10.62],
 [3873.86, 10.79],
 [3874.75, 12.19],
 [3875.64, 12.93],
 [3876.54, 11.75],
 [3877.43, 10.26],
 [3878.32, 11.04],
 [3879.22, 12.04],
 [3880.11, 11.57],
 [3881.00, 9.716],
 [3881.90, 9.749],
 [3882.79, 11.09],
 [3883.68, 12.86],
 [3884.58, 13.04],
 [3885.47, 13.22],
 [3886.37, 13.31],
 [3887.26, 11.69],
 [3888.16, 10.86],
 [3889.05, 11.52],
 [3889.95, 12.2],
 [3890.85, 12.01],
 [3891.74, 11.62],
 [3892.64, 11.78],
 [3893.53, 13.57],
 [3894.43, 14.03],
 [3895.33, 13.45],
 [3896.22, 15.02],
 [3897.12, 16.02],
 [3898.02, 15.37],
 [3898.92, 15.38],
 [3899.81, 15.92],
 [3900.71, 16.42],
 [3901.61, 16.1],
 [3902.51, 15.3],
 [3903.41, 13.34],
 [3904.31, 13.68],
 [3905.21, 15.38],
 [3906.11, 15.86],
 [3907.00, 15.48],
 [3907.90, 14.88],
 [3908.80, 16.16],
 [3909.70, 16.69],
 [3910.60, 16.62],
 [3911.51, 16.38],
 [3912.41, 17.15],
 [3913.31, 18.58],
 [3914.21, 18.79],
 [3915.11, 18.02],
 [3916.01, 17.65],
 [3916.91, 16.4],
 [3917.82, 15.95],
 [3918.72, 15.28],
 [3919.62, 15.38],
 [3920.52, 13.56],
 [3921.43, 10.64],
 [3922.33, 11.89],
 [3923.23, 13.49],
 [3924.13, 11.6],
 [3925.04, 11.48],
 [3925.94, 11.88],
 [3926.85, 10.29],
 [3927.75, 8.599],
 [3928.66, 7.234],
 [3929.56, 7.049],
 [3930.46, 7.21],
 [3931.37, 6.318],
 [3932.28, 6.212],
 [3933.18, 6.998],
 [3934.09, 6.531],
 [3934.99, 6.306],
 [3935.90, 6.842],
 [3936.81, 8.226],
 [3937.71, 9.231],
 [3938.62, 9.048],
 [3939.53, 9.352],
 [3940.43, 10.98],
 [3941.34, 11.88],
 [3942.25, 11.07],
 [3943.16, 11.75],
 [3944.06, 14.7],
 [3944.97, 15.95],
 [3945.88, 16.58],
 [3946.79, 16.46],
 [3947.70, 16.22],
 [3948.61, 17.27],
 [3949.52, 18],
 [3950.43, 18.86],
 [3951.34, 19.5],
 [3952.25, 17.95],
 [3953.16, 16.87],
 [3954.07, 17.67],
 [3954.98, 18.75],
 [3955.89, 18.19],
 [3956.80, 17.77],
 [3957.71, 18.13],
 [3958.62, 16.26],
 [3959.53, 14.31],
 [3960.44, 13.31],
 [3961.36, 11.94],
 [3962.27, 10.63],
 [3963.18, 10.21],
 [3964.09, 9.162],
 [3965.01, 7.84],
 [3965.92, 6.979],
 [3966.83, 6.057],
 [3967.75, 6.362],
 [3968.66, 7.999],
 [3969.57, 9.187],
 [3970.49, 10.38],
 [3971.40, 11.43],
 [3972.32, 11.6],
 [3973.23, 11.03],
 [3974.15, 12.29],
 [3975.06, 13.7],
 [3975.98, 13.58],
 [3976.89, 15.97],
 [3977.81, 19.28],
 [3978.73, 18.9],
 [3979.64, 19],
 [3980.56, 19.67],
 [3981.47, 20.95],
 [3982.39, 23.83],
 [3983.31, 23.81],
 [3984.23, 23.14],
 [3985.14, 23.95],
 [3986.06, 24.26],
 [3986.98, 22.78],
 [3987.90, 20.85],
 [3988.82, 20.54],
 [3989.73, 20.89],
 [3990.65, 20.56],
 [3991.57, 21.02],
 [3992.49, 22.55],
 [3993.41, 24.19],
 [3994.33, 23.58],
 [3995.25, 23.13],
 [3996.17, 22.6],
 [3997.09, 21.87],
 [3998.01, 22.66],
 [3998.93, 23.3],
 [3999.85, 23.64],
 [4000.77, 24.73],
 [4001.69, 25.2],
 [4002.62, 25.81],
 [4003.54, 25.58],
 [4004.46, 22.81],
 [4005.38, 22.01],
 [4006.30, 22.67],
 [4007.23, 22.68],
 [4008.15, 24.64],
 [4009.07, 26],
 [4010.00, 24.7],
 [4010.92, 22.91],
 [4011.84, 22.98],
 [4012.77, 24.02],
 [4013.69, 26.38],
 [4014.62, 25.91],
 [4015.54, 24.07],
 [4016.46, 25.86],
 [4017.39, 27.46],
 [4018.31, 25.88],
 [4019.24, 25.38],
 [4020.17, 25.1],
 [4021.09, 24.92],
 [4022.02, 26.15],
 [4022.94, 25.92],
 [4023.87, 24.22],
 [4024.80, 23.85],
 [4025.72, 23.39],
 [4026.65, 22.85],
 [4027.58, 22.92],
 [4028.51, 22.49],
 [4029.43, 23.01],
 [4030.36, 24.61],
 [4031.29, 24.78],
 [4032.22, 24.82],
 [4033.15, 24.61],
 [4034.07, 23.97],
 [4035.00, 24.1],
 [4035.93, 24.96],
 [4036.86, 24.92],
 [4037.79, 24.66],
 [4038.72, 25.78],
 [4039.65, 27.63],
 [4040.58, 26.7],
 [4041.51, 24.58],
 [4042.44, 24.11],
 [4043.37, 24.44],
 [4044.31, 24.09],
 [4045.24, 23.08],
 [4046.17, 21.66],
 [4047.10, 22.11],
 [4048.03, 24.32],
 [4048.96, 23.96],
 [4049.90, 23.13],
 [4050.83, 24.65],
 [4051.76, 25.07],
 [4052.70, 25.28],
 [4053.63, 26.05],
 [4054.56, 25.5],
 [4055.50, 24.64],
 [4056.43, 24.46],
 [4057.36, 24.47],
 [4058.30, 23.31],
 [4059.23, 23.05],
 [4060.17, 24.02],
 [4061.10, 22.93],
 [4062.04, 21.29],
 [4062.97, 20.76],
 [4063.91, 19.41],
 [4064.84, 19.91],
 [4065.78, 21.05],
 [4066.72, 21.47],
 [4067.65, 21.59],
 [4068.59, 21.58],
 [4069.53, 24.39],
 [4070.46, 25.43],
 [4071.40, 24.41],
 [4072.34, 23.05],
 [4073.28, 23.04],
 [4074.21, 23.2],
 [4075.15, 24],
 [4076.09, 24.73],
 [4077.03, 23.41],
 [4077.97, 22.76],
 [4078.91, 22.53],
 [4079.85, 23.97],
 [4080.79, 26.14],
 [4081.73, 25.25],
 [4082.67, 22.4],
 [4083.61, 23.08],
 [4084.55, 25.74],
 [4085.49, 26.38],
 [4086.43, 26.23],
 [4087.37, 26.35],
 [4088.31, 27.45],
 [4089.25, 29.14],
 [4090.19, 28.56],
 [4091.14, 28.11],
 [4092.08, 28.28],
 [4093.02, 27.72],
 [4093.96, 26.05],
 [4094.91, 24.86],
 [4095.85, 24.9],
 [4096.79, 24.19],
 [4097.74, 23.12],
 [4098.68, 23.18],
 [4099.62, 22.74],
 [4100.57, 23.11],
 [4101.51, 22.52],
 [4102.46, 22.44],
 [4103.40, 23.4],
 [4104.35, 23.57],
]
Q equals 2.13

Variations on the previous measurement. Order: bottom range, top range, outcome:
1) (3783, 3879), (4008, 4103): 2.36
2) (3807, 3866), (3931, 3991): 1.39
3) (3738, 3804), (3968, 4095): 2.14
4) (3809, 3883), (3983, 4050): 2.39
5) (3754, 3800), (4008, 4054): 2.15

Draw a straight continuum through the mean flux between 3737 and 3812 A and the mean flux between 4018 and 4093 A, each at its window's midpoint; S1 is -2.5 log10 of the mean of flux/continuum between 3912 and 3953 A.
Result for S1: 0.44 mag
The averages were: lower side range 12.5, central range 12.7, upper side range 24.3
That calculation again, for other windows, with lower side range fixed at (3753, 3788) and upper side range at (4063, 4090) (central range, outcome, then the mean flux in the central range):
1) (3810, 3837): 0.367 mag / 10.8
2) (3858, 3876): 0.420 mag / 11.3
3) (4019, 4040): -0.107 mag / 24.5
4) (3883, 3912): 0.242 mag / 14.2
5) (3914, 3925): 0.249 mag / 14.7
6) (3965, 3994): 0.217 mag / 16.9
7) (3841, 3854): 0.373 mag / 11.4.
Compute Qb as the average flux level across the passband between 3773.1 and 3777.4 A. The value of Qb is 14.7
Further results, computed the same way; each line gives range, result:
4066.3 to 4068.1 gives 21.6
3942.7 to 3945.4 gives 14.1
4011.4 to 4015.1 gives 24.8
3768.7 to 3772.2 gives 14.2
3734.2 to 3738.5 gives 11.3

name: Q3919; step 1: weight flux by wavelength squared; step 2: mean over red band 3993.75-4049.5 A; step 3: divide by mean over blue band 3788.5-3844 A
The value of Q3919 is 2.35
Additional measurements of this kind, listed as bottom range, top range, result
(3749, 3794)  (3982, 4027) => 2.08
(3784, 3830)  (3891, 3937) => 1.12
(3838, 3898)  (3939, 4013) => 1.65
